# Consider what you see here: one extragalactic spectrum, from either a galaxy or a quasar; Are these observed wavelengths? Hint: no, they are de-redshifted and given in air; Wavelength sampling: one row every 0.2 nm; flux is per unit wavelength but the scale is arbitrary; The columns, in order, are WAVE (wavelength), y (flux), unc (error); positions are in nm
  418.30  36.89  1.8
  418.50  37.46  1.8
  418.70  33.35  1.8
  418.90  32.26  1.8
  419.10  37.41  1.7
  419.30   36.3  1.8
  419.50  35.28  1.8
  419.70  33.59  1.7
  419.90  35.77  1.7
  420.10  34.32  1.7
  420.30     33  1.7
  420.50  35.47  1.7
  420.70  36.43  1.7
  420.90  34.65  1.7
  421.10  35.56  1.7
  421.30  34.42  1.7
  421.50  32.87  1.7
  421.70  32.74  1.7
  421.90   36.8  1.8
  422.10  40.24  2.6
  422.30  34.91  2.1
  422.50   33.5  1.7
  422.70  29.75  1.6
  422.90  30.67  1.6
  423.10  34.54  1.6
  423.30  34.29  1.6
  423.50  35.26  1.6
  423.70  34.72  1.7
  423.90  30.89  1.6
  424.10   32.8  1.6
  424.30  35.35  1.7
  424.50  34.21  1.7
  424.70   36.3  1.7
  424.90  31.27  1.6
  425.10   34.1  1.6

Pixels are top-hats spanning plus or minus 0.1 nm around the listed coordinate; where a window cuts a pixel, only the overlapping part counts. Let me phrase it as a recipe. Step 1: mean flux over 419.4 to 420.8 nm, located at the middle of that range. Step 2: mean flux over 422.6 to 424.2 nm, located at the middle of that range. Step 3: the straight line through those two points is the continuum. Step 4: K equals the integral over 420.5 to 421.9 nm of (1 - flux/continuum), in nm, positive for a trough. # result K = -0.02 nm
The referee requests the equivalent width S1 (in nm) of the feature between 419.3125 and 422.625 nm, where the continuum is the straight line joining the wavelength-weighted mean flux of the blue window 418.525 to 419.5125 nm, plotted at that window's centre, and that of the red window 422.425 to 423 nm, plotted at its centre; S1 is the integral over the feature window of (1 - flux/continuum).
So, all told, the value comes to -0.20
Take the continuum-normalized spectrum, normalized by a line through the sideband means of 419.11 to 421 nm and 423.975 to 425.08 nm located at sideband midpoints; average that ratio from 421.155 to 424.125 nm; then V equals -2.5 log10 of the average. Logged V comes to 0.02 mag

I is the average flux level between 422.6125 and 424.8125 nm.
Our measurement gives 33.5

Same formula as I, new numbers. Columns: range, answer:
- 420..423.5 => 34.4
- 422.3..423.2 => 32.4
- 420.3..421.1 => 35.2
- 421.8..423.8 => 34.5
